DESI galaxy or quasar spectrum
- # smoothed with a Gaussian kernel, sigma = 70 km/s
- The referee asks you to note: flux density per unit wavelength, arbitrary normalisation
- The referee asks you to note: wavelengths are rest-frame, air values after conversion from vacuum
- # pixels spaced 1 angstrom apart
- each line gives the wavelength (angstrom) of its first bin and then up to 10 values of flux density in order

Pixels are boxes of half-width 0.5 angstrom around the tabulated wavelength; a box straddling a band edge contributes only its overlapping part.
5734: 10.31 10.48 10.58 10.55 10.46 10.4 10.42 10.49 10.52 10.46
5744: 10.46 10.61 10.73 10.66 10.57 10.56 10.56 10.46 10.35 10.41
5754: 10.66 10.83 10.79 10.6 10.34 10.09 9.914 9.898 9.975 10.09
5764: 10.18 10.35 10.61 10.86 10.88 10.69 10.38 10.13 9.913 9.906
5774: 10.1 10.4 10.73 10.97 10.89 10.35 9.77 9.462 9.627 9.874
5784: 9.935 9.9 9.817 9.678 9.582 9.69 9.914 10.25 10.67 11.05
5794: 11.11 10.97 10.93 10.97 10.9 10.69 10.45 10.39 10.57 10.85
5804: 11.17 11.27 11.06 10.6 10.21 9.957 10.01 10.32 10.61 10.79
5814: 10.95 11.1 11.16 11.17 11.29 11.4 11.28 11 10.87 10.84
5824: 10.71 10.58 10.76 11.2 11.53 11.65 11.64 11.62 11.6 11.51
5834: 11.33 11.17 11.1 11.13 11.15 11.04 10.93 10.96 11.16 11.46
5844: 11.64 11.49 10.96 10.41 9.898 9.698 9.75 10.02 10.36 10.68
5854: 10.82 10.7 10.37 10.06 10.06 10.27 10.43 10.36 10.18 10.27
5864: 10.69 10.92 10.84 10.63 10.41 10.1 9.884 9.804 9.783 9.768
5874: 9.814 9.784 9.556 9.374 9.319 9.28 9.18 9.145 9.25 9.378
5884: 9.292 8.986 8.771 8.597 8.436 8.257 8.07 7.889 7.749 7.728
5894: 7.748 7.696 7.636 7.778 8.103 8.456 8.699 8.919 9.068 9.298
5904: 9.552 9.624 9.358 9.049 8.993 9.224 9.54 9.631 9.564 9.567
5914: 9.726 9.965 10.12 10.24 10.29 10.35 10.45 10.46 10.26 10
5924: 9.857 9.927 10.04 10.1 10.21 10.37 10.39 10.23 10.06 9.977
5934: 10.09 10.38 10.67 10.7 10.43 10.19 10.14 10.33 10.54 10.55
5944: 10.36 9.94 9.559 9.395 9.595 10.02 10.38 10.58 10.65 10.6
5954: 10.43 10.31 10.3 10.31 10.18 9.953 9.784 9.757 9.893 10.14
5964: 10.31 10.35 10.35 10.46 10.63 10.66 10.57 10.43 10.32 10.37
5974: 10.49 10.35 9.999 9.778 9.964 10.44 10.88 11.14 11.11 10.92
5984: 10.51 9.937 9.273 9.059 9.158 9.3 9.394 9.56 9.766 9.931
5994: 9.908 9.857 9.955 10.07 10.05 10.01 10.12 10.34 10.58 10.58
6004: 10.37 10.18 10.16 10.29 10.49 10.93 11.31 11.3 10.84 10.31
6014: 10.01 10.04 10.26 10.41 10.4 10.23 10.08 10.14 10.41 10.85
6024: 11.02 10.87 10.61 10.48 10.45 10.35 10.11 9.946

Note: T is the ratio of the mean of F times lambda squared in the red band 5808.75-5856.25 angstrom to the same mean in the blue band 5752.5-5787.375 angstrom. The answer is 1.09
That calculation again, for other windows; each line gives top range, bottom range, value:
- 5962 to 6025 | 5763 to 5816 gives 1.06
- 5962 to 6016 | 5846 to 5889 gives 1.08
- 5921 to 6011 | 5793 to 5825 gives 1.00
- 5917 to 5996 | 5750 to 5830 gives 1.02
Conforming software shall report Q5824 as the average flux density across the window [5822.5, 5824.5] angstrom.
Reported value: 10.8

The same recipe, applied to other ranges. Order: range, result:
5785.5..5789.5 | 9.69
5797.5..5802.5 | 10.6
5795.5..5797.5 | 10.9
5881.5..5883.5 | 9.31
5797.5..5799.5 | 10.8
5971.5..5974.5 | 10.4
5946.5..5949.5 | 9.67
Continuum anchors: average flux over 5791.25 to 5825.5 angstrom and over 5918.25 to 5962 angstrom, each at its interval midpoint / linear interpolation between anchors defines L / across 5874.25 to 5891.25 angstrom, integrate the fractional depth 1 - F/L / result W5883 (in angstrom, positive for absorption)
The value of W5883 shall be 2.4 angstrom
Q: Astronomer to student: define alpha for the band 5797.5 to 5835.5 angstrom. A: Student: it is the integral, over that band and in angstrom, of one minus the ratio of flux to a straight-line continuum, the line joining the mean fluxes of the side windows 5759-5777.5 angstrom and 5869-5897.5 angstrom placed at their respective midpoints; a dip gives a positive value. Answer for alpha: -4.9 angstrom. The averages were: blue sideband 10.3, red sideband 8.88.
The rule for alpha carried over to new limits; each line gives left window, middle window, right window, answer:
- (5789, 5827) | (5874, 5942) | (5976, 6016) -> 6.7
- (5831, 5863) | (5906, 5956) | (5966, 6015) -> 1.8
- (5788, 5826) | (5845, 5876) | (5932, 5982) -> 0.9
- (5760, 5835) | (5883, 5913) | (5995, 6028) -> 5.2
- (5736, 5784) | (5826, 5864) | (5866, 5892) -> -4.8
